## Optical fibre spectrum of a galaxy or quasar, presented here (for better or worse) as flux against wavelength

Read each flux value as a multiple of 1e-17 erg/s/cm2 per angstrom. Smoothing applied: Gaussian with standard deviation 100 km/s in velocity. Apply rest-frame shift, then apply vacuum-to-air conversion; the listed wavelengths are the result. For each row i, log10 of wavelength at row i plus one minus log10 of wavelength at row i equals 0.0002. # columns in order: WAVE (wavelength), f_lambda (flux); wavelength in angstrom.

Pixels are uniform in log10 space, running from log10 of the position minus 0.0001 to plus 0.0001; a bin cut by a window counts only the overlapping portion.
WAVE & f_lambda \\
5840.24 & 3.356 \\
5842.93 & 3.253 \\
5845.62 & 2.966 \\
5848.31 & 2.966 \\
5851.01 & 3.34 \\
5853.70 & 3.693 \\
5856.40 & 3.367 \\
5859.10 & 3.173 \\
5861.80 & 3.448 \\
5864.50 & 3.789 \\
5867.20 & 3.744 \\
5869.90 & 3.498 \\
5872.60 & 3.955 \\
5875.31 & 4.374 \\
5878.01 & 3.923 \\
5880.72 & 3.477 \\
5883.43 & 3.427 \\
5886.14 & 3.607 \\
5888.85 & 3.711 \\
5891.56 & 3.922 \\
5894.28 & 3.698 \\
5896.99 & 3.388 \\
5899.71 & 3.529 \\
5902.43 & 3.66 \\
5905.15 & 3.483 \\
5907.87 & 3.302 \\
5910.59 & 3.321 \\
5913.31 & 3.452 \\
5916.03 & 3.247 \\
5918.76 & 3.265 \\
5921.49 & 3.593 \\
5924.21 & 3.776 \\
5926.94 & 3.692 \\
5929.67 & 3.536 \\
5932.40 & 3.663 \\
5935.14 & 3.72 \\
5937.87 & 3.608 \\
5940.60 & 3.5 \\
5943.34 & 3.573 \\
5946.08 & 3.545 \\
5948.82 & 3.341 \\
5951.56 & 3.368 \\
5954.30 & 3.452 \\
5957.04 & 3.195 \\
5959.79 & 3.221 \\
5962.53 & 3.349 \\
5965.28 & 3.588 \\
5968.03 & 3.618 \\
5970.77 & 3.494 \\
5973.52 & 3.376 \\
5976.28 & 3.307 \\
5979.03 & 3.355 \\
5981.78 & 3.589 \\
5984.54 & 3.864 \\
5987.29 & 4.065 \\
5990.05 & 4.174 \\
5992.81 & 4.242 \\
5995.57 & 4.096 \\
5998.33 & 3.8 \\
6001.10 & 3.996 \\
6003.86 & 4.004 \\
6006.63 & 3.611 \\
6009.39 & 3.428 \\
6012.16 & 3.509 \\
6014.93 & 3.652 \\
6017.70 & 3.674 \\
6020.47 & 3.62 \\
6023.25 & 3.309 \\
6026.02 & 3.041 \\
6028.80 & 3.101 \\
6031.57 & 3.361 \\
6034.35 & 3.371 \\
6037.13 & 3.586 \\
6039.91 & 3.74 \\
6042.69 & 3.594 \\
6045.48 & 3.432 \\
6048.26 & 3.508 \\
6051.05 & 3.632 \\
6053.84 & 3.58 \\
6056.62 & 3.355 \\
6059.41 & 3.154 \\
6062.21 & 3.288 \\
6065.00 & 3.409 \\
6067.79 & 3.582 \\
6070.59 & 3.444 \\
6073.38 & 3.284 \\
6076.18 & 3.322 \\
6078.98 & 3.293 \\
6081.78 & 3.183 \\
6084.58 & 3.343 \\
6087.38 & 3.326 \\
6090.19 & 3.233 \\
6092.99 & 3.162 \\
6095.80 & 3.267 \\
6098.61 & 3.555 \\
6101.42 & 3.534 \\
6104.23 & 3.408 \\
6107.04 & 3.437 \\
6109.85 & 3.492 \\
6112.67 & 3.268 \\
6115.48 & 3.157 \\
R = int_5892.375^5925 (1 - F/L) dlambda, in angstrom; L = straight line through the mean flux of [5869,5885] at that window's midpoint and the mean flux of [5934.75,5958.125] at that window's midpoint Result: 1.5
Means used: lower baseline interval 3.78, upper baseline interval 3.47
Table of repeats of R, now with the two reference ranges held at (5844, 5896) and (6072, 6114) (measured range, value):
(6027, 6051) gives -0.5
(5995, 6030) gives -1.7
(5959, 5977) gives 0.2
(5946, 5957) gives 0.3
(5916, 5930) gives -0.1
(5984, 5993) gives -1.7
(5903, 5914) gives 0.4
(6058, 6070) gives 0.0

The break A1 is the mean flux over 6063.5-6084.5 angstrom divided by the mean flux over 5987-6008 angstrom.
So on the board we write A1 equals 0.8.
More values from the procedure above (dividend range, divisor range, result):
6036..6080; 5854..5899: 0.94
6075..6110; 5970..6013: 0.89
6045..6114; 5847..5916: 0.95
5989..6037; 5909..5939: 1.03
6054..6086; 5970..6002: 0.88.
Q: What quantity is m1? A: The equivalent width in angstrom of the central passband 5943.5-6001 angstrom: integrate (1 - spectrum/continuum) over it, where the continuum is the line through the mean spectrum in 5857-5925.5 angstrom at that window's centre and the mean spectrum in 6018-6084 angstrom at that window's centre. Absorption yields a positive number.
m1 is -1.9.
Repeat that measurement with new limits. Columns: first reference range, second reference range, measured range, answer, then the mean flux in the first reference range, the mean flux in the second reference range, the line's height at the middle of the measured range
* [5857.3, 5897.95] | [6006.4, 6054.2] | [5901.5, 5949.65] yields 1.30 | 3.68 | 3.48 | 3.61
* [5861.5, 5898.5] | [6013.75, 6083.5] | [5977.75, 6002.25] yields -2.70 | 3.72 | 3.42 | 3.52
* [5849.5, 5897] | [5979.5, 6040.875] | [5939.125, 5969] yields 1.87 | 3.65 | 3.67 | 3.66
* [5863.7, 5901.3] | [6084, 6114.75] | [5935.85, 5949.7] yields 0.34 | 3.72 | 3.36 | 3.62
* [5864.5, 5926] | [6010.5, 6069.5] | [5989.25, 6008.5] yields -2.60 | 3.61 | 3.45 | 3.5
